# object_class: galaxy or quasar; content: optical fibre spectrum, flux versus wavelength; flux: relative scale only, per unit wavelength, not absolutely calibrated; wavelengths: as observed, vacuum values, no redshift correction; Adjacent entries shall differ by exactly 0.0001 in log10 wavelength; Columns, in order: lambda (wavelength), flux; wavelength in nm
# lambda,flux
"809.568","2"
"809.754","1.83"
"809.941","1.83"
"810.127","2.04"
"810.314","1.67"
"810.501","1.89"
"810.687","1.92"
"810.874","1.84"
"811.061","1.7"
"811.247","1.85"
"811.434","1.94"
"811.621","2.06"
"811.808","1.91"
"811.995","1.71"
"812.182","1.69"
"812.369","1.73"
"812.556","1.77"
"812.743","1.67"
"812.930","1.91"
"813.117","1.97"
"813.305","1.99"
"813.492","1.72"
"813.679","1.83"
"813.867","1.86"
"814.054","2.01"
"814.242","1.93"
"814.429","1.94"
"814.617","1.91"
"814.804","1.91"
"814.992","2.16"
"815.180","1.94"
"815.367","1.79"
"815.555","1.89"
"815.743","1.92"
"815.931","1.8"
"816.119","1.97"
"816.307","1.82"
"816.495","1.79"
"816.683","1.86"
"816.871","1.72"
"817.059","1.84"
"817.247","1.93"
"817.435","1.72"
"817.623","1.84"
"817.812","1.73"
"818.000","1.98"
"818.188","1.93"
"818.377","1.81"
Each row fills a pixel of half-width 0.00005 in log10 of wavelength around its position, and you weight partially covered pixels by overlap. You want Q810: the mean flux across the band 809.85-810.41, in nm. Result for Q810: 1.85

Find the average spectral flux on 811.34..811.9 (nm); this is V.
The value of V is 1.97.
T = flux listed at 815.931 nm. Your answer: 1.8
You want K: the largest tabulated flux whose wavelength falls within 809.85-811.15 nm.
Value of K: 2.04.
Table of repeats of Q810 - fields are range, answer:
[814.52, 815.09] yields 1.99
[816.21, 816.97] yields 1.8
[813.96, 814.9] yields 1.94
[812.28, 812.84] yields 1.73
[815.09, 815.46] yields 1.87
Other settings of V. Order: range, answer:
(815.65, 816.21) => 1.9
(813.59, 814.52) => 1.91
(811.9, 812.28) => 1.7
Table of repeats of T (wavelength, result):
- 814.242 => 1.93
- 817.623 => 1.84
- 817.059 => 1.84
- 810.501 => 1.89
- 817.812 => 1.73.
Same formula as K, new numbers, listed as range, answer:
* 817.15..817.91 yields 1.93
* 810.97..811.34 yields 1.85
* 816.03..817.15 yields 1.97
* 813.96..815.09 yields 2.16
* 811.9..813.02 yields 1.91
